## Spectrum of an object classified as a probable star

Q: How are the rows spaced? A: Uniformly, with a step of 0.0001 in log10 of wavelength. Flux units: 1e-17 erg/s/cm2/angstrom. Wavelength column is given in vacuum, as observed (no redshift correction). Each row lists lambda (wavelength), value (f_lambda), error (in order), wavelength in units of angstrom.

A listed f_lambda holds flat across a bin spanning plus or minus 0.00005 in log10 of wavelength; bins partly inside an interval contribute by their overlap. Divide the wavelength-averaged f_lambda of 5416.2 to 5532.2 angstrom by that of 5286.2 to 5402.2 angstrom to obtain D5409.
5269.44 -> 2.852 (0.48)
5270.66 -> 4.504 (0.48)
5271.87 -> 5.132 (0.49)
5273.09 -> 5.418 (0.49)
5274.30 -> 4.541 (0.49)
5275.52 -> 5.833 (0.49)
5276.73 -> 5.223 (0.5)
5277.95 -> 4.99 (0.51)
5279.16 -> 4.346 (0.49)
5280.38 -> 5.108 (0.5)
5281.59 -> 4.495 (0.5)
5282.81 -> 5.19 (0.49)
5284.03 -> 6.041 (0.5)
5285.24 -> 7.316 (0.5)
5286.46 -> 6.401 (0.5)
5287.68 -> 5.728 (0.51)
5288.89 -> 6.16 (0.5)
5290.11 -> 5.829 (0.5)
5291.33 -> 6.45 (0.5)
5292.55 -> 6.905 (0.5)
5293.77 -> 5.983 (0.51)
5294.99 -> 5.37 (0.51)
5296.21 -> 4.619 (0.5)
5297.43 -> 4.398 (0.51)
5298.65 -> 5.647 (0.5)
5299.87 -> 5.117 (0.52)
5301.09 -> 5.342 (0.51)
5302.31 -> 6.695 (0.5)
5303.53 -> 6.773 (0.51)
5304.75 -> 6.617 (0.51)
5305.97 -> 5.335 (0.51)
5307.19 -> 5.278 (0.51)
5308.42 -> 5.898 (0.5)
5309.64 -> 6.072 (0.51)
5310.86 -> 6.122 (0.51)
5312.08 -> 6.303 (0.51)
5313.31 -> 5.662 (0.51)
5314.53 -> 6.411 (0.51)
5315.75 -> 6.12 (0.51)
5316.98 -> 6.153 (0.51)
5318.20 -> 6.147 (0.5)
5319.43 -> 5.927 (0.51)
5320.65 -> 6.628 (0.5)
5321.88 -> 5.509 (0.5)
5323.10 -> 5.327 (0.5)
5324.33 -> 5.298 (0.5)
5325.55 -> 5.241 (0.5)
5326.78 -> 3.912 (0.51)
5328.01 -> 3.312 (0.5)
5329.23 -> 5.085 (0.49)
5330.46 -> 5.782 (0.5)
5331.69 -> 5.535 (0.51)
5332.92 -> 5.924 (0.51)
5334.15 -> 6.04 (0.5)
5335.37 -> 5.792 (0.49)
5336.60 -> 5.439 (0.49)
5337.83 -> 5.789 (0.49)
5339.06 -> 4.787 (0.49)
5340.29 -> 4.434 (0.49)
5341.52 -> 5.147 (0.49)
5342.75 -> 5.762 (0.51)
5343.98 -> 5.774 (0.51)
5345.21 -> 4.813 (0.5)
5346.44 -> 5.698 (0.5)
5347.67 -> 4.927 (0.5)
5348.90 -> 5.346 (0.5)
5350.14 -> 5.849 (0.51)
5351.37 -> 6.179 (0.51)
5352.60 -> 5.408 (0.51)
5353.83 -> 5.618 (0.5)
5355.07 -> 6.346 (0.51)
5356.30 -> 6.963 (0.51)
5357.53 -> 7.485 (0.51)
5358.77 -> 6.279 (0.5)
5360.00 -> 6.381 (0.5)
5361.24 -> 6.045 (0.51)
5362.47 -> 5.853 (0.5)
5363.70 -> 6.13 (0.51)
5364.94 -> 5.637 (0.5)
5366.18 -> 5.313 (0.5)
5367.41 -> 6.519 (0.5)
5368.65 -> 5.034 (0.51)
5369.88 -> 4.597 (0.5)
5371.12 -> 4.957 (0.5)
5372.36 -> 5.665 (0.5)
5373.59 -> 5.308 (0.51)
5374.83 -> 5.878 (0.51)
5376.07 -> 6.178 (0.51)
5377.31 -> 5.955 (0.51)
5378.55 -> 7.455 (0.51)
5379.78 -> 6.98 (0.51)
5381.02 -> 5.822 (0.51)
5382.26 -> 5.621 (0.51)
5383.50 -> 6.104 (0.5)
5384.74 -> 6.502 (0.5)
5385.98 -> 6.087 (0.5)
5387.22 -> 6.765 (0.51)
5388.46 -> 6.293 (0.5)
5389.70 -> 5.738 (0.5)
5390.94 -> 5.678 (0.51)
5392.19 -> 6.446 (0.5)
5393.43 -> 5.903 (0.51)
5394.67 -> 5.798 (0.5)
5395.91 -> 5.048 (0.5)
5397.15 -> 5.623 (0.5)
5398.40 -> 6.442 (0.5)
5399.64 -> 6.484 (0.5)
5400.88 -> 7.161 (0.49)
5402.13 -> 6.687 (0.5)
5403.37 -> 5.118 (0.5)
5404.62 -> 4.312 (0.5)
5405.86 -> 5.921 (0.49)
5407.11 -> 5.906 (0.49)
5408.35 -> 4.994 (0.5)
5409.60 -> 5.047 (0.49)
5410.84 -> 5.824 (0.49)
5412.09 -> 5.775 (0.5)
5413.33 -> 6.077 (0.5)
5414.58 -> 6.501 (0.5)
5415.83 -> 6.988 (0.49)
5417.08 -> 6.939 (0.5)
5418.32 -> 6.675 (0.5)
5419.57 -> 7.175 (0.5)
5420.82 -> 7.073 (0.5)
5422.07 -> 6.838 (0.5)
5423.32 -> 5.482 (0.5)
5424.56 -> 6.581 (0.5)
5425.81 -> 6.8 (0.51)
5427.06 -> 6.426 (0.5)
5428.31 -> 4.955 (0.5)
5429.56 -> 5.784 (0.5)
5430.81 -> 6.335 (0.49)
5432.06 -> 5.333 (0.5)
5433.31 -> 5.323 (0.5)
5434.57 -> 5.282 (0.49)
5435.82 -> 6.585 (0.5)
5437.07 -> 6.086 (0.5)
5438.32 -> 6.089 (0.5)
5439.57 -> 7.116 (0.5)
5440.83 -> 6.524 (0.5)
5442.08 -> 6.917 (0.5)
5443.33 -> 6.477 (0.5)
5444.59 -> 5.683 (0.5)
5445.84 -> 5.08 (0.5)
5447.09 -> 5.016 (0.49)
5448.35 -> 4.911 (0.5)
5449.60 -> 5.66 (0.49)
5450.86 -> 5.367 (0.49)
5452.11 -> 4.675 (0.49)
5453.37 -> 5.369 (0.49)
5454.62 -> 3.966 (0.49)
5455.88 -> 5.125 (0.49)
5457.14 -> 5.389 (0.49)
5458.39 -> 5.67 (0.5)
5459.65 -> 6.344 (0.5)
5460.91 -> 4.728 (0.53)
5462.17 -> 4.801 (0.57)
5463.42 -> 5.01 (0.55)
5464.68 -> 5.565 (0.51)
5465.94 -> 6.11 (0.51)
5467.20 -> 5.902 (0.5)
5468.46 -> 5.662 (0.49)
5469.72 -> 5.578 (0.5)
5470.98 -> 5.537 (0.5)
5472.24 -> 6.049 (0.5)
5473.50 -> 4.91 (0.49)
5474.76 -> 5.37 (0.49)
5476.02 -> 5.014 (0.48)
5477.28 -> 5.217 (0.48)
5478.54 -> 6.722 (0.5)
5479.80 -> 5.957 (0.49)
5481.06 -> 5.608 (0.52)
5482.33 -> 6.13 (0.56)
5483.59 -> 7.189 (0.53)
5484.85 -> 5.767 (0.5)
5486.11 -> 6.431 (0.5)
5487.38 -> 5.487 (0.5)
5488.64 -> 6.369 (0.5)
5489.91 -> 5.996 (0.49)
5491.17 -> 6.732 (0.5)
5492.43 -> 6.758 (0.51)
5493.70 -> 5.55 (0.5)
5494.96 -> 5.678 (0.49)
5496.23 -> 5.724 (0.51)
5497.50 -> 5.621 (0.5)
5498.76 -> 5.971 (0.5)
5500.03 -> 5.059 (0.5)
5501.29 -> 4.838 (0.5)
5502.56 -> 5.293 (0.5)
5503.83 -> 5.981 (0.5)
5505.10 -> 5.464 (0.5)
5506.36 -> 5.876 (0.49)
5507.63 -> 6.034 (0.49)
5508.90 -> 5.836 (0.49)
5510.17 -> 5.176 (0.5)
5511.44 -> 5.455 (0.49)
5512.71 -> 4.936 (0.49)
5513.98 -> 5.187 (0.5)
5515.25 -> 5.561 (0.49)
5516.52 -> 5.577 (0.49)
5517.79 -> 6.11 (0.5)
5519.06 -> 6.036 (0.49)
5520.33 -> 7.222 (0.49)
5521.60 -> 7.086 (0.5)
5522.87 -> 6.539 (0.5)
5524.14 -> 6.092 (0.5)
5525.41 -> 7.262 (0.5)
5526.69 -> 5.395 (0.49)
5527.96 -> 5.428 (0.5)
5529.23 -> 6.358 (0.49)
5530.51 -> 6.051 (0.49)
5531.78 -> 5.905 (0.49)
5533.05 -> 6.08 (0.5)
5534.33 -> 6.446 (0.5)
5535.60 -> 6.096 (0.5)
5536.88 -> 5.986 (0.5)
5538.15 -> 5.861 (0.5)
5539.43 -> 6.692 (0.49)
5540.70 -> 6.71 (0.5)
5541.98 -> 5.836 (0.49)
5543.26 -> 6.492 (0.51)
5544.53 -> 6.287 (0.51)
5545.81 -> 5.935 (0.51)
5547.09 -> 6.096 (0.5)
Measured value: 1.0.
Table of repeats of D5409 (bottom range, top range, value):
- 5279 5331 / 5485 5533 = 1.04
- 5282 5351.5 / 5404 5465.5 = 1.03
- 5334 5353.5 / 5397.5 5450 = 1.11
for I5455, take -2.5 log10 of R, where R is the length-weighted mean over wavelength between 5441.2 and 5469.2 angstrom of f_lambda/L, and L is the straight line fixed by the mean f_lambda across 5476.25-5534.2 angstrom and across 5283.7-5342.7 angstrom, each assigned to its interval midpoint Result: 0.08 mag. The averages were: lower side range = 5.7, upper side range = 5.93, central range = 5.44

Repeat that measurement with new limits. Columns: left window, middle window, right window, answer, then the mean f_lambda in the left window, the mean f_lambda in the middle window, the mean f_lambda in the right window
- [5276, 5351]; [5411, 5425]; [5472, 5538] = -0.14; 5.6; 6.53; 5.9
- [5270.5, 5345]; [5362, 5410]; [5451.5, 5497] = -0.05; 5.58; 5.87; 5.67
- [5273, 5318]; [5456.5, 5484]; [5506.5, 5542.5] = 0.06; 5.74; 5.64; 6.03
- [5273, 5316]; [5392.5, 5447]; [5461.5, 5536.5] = -0.05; 5.72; 6.07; 5.84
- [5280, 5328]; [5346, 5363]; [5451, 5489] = -0.06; 5.75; 6.03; 5.58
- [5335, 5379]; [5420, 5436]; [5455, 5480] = -0.09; 5.74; 6.06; 5.51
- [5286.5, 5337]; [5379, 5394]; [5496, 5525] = -0.08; 5.71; 6.18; 5.78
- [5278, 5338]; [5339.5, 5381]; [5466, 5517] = -0.02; 5.68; 5.81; 5.73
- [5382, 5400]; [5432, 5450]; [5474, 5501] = 0.01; 6.04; 5.89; 5.9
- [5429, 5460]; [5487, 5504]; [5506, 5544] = 0.02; 5.68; 5.79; 6.05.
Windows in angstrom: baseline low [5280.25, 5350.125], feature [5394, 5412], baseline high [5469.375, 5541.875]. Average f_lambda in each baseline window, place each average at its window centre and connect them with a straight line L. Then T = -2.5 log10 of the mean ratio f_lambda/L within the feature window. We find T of 0.00 mag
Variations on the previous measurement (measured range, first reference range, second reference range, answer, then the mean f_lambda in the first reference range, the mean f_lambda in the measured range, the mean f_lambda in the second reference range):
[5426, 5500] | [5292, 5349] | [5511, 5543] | 0.04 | 5.58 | 5.74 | 6.08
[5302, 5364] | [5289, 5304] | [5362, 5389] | 0.02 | 5.76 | 5.75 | 5.94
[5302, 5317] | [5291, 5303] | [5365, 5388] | -0.08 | 5.64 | 6.1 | 5.93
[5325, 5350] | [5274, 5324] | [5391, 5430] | 0.12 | 5.76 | 5.24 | 6.09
